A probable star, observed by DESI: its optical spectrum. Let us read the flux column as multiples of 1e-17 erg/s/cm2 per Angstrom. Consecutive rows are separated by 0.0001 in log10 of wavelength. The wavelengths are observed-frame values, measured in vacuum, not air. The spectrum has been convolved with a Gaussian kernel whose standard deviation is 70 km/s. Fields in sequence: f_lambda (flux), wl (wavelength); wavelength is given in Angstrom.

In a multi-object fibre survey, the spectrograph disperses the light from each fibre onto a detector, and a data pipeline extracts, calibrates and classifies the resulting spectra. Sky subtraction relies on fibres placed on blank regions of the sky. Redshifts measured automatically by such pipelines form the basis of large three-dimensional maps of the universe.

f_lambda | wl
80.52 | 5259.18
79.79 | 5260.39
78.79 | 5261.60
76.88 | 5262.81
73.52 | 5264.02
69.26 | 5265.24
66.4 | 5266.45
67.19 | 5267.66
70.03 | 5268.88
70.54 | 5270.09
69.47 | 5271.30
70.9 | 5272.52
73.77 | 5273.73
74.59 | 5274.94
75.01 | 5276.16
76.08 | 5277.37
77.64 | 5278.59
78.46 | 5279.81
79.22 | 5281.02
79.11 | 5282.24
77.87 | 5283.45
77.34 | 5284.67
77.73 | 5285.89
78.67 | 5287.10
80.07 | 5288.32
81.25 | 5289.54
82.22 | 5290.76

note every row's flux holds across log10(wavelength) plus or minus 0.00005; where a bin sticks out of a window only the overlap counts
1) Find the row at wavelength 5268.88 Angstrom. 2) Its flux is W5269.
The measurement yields 70.03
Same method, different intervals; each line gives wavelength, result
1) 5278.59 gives 77.64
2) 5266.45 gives 66.4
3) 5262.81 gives 76.88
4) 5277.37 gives 76.08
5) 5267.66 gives 67.19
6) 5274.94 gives 74.59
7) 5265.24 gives 69.26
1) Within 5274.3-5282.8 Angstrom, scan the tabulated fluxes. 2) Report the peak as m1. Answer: 79.22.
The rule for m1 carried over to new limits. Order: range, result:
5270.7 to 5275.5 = 74.59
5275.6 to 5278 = 76.08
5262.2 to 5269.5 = 76.88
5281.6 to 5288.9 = 80.07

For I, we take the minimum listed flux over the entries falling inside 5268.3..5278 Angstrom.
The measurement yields 69.47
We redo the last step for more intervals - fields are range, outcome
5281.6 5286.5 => 77.34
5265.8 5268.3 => 66.4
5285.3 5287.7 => 77.73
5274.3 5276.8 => 74.59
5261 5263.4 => 76.88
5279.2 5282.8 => 78.46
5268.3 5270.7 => 70.03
